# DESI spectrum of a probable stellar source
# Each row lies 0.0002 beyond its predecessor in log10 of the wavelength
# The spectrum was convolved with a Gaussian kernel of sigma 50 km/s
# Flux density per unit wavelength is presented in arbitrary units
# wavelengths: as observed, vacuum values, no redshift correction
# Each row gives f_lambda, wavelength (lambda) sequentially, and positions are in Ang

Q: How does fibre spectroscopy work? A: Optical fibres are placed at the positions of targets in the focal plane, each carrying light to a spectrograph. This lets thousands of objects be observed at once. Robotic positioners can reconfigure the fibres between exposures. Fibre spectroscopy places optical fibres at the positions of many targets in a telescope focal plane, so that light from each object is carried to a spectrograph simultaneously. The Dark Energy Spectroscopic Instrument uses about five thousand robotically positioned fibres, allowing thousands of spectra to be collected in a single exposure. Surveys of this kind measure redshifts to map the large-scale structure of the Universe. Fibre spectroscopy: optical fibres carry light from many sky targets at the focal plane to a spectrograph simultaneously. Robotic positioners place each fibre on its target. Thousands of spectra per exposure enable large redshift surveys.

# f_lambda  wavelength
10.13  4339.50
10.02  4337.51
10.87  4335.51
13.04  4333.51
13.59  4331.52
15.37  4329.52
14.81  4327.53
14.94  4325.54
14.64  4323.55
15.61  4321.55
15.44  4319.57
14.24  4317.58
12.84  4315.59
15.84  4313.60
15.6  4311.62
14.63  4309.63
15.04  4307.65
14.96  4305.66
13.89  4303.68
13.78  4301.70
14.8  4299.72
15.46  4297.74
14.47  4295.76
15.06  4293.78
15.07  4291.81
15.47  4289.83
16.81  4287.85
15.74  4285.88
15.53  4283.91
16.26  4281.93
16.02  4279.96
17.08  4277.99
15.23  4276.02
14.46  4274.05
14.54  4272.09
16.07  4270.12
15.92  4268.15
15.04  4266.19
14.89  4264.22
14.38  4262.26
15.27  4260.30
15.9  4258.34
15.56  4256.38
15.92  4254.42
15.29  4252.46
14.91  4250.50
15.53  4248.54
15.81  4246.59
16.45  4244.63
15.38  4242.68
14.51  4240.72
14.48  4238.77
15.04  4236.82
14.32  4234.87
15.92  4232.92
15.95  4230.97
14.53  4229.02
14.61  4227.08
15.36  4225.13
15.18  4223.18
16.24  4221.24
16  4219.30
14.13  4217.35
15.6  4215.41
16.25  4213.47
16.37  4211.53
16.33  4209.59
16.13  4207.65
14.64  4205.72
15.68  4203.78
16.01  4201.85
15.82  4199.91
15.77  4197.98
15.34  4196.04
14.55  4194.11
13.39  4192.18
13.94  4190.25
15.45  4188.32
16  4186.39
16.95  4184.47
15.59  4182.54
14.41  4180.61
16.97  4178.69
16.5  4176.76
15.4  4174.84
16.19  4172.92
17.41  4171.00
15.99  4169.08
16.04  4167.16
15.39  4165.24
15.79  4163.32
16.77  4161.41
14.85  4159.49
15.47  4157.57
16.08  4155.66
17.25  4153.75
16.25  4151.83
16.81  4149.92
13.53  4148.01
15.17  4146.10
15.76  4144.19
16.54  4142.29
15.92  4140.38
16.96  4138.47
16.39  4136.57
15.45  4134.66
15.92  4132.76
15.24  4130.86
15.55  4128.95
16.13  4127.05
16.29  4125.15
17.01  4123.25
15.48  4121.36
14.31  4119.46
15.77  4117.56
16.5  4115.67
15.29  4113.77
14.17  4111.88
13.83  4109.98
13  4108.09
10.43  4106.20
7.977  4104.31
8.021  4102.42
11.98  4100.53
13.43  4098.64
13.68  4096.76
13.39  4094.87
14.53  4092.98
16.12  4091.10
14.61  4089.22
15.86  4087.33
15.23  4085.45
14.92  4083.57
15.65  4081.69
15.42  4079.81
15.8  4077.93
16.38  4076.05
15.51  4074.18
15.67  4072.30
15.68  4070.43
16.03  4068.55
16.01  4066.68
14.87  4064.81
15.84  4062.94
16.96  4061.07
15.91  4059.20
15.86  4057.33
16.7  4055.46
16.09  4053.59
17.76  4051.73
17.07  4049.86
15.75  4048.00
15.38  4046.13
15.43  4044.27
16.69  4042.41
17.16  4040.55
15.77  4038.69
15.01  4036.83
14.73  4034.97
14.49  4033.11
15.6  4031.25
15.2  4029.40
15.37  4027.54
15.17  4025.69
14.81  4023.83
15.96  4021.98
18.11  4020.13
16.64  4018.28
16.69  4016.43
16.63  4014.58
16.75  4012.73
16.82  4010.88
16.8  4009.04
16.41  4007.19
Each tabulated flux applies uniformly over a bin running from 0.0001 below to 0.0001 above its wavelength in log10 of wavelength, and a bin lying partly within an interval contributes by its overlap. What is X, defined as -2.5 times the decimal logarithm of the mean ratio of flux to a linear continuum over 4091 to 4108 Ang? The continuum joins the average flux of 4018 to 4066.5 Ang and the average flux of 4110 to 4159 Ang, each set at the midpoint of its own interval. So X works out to 0.30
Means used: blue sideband 15.9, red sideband 15.8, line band 12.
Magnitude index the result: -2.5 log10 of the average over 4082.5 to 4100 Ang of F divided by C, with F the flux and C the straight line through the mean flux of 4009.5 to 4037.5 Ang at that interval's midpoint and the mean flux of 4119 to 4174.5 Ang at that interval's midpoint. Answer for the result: 0.09 mag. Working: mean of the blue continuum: 15.9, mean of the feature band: 14.6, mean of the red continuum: 15.9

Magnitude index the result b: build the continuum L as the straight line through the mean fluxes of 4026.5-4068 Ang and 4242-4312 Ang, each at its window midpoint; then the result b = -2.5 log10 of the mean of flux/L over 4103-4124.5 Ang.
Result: 0.13 mag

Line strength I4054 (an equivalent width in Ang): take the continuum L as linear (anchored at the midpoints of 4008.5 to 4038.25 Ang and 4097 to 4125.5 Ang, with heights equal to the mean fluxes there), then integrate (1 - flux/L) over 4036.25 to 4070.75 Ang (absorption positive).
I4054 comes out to -2.4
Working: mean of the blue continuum 15.9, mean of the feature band 16.1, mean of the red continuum 13.5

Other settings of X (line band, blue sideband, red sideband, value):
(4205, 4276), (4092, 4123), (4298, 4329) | -0.08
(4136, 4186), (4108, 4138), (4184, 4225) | -0.04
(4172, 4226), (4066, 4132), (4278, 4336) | -0.06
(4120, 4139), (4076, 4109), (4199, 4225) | -0.12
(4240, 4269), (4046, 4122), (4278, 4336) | -0.04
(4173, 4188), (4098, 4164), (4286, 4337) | -0.08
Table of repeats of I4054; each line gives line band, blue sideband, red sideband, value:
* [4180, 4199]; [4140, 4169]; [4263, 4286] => 0.7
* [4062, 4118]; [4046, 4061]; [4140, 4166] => 6.3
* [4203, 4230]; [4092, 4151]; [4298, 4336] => -1.8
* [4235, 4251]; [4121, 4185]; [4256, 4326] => 0.2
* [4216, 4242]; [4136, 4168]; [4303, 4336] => 0.3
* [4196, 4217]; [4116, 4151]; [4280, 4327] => -0.4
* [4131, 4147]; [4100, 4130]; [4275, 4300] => -2.1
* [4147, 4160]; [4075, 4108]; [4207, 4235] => -1.1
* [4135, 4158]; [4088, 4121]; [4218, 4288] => -3.3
